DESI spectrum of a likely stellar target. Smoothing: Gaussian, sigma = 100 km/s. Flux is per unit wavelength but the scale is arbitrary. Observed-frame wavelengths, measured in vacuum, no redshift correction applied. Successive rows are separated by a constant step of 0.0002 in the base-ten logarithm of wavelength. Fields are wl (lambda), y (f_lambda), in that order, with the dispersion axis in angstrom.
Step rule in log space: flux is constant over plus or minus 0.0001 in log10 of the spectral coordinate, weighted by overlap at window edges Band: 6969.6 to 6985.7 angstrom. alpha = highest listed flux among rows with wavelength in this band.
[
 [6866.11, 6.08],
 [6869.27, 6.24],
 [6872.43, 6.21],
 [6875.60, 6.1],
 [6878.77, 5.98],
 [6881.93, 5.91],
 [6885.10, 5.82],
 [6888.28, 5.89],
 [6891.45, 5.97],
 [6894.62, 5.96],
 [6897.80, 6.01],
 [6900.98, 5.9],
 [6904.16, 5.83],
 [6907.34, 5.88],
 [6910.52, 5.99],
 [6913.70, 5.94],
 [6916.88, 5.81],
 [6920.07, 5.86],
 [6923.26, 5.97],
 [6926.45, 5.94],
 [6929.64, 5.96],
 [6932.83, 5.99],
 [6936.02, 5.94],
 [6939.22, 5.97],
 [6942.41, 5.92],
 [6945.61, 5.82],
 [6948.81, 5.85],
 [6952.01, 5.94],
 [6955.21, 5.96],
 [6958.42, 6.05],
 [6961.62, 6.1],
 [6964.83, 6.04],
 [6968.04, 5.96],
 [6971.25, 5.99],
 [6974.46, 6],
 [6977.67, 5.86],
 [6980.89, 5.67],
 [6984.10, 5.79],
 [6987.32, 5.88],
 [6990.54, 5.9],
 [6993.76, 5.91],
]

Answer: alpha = 6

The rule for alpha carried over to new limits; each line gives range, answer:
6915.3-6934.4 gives 5.99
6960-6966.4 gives 6.1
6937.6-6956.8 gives 5.97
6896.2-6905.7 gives 6.01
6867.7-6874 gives 6.24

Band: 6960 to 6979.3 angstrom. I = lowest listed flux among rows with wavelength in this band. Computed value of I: 5.86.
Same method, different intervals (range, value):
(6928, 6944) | 5.92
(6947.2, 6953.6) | 5.85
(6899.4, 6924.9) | 5.81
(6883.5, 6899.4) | 5.82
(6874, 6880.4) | 5.98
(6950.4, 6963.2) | 5.94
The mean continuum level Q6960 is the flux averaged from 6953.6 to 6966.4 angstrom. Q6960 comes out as 6.04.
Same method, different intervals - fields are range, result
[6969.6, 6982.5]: 5.88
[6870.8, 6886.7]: 6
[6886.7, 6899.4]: 5.96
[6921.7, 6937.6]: 5.96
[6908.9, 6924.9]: 5.91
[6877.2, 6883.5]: 5.95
